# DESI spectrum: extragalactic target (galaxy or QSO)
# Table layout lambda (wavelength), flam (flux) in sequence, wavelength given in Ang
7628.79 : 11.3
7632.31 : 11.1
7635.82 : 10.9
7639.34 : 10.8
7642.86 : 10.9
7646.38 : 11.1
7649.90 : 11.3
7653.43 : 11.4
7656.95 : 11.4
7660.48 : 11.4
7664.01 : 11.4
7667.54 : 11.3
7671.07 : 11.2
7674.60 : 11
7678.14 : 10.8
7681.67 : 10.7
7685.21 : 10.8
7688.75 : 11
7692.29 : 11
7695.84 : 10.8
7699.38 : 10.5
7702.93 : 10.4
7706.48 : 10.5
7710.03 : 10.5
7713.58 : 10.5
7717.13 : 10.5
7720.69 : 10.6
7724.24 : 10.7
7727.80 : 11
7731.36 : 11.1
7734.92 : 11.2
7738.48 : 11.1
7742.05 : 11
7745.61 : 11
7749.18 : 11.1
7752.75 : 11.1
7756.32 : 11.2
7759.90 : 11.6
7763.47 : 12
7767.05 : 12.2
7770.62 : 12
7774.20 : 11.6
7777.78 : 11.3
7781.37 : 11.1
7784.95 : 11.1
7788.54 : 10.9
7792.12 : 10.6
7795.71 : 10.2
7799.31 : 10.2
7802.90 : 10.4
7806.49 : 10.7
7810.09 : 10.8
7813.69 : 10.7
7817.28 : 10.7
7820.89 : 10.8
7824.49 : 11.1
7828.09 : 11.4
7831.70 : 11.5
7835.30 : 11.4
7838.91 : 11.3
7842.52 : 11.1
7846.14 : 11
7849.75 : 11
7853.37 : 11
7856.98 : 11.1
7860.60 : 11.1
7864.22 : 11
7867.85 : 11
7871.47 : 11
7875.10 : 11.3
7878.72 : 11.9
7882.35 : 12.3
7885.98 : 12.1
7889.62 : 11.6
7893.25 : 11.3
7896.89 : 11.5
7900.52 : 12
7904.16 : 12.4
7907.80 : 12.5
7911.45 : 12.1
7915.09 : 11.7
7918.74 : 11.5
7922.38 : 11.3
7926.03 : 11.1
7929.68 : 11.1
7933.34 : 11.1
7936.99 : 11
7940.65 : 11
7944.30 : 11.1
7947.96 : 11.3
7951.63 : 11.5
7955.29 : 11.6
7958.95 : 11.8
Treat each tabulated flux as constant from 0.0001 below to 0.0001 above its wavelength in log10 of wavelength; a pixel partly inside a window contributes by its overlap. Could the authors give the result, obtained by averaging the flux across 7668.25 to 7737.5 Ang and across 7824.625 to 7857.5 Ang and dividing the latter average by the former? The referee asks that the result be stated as 1.04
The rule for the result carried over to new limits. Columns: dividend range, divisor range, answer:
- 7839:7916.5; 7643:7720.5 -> 1.05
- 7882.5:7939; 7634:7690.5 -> 1.05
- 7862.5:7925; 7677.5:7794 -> 1.06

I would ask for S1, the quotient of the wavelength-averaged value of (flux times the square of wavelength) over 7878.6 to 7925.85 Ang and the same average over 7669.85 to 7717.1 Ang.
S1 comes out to 1.2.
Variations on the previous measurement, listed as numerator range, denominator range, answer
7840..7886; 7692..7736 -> 1.09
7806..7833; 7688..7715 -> 1.06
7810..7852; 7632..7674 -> 1.04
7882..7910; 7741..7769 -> 1.08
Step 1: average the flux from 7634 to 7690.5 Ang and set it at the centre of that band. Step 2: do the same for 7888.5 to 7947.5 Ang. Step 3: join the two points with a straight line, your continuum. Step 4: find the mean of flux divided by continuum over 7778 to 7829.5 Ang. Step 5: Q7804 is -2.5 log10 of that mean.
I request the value 0.05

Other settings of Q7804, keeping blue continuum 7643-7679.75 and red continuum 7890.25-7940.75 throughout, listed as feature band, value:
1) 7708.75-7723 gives 0.08 mag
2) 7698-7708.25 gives 0.08 mag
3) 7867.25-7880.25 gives 0.02 mag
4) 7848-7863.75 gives 0.04 mag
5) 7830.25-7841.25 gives 0.01 mag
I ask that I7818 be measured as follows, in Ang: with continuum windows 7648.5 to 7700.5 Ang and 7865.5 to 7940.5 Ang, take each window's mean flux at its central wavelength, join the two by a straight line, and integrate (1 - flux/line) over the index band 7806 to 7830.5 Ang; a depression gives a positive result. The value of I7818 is 1.0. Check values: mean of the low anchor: 11.1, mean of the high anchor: 11.6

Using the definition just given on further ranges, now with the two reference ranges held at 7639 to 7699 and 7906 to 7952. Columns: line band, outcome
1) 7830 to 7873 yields 0.7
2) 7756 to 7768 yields -0.6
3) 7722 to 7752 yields 0.4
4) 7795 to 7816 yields 1.4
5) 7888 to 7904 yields -0.5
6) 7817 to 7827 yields 0.3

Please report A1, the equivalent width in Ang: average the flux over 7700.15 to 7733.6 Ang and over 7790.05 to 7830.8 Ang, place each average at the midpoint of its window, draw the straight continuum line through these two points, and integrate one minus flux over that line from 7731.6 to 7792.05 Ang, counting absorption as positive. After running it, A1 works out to -3.6 Ang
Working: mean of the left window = 10.6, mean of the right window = 10.7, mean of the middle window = 11.3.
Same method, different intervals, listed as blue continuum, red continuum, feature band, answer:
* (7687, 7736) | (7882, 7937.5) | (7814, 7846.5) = 0.5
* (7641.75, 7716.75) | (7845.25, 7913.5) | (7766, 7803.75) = 0.7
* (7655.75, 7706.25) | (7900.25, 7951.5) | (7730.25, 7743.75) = 0.0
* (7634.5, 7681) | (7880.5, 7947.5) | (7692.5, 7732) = 2.1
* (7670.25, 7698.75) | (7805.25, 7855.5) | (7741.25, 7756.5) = -0.2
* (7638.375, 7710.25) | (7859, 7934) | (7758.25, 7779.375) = -1.1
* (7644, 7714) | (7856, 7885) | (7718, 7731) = 0.3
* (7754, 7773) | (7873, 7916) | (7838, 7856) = 1.2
